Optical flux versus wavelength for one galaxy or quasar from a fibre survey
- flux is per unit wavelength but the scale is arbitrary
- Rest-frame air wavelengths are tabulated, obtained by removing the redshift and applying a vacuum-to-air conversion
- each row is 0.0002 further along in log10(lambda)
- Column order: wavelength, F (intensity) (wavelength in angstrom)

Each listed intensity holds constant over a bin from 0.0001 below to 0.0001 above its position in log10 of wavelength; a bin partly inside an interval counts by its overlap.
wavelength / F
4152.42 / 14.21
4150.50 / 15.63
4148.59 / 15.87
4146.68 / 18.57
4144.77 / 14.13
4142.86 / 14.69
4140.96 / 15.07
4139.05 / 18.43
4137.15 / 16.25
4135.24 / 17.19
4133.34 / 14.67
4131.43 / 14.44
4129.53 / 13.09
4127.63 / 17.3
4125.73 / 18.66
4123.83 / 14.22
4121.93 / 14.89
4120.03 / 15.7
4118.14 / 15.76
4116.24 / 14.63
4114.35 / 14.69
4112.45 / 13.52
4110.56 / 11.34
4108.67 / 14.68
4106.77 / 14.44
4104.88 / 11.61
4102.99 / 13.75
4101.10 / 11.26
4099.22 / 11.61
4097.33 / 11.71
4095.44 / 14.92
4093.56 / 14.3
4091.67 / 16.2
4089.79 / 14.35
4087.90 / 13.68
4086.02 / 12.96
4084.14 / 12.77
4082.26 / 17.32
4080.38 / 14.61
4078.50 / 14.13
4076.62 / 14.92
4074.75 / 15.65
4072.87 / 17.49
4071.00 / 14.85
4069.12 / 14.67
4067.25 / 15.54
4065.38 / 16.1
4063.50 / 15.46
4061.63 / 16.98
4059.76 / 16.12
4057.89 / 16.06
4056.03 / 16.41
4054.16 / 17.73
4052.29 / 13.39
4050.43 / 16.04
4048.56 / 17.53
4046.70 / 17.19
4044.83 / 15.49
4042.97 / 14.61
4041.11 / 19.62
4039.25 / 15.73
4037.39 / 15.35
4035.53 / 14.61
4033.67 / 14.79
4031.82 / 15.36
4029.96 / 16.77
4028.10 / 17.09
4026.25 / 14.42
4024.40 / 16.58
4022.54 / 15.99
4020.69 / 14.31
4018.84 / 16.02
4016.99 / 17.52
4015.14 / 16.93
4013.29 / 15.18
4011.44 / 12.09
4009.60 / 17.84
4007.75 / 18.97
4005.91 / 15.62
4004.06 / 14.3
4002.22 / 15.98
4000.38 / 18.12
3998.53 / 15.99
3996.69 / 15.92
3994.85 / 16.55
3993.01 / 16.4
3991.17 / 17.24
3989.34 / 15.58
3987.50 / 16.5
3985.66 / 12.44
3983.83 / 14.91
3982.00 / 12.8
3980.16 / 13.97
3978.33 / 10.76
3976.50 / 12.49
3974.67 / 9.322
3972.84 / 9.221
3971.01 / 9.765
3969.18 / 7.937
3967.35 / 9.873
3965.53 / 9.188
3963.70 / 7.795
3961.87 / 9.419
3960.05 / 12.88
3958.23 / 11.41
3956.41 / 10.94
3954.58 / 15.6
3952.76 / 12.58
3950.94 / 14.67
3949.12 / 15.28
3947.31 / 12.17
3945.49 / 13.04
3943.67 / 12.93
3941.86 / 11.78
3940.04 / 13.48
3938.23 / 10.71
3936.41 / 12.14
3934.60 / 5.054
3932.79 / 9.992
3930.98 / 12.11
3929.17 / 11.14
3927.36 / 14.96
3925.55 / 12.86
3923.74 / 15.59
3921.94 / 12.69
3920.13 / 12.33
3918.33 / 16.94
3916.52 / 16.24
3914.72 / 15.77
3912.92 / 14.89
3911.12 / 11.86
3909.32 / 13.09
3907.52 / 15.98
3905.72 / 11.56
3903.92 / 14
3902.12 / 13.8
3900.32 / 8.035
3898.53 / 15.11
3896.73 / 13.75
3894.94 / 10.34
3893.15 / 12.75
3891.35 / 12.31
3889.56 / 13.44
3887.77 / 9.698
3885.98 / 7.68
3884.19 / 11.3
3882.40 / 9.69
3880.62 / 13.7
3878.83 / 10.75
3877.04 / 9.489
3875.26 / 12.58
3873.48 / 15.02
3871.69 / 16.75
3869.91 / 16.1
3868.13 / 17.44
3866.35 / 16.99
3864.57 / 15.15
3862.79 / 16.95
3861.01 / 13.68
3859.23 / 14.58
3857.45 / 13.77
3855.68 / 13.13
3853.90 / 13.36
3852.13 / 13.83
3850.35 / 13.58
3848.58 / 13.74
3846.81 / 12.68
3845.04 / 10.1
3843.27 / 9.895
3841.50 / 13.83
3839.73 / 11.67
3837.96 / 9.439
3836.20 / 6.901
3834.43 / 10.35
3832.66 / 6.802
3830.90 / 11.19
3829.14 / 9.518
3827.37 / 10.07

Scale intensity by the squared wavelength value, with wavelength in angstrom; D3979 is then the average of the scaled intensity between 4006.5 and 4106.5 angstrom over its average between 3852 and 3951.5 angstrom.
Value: 1.3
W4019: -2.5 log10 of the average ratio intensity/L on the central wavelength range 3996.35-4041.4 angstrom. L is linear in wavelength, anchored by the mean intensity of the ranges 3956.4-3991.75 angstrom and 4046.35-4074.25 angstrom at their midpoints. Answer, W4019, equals -0.15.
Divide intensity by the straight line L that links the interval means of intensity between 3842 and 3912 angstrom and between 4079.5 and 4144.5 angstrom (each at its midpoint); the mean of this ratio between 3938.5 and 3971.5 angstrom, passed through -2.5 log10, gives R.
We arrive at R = 0.16 mag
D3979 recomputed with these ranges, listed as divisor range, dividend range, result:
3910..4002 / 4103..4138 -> 1.24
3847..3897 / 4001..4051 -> 1.31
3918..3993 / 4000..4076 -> 1.36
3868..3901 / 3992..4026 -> 1.39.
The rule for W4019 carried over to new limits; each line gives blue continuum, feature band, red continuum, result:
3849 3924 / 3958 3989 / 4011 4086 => 0.29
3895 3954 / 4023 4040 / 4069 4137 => -0.13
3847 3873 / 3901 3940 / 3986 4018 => 0.19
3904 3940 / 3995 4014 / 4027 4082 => -0.09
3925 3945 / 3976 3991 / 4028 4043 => -0.01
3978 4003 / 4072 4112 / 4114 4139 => 0.12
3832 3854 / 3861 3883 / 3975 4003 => -0.19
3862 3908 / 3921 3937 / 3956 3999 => 0.08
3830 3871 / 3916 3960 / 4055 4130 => 0.06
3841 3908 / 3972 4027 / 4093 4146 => -0.09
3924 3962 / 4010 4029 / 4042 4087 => -0.10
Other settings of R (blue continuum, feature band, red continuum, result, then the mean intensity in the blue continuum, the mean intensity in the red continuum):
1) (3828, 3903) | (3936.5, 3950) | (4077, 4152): 0.03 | 12.4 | 14.7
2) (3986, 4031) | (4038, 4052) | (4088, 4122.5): -0.08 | 16.1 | 13.8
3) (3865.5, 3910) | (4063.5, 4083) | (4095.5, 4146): -0.09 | 12.8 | 14.6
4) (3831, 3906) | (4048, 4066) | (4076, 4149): -0.14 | 12.5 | 14.7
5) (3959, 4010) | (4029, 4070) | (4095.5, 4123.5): -0.18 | 13.5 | 13.6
